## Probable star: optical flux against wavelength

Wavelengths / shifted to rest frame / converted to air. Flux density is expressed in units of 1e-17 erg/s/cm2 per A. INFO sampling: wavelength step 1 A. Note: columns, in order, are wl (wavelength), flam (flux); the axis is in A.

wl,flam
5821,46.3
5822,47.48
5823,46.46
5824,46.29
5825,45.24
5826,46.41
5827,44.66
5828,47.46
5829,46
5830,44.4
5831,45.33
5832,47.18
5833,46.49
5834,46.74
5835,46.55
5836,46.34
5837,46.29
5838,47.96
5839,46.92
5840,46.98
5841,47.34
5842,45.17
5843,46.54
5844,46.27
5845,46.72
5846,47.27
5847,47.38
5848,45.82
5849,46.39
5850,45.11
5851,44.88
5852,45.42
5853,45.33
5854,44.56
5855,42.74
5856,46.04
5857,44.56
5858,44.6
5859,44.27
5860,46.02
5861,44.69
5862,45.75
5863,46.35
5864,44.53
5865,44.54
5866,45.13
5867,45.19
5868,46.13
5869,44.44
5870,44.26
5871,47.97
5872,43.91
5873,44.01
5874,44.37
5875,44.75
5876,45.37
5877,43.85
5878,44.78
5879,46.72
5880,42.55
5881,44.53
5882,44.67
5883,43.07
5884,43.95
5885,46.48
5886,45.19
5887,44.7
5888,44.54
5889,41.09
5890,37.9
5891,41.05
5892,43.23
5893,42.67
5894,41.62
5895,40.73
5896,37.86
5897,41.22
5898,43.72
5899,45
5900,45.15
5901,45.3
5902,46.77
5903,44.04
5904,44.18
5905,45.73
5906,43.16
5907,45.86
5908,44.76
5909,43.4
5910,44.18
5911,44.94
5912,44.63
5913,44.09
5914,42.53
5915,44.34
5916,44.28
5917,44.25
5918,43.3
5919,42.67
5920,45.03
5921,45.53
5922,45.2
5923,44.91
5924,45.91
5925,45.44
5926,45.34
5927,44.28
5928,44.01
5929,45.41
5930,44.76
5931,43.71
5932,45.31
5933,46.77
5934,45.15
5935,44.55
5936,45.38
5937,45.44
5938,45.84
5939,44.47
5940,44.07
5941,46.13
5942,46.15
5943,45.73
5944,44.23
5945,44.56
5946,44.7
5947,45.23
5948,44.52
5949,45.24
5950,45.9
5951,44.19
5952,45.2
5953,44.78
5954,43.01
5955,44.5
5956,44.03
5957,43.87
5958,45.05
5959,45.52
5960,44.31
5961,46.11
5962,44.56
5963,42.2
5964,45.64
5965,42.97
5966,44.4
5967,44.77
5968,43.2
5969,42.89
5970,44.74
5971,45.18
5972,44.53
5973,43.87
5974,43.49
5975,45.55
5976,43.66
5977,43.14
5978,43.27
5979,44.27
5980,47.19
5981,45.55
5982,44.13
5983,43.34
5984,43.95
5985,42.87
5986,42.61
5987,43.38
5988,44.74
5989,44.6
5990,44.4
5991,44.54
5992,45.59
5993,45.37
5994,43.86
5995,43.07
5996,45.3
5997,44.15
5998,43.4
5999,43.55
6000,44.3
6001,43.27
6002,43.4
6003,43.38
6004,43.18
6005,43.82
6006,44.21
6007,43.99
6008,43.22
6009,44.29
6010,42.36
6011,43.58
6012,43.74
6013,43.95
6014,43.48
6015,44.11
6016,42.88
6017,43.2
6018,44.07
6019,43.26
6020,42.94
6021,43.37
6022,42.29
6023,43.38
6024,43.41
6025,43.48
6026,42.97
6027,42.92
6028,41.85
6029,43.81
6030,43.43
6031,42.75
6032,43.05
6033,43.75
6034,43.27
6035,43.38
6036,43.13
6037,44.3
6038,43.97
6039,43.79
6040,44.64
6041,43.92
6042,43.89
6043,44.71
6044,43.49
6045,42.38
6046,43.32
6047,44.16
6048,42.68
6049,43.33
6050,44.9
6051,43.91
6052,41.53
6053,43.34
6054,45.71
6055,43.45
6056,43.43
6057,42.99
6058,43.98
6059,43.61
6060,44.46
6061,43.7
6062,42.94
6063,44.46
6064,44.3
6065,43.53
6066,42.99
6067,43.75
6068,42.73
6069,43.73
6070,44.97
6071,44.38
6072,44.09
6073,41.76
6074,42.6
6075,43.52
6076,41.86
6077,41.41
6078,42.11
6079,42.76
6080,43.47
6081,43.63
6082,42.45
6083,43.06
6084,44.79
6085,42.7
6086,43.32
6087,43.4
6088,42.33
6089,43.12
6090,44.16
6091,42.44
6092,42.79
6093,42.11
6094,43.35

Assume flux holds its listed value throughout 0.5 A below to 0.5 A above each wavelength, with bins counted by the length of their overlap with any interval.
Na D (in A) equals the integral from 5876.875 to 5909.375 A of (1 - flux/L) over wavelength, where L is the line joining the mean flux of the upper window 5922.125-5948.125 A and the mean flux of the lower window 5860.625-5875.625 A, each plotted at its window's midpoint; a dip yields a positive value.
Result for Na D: 1.1 A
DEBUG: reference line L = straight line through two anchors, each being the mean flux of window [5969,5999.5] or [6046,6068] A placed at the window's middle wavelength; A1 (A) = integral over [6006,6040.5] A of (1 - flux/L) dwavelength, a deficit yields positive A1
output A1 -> 0.4 A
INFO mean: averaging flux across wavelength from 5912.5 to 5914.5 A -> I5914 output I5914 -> 43.3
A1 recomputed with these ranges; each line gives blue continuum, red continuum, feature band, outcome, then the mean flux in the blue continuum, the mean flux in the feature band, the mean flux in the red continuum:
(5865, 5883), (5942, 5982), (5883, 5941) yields 0.7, 44.8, 44.1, 44.5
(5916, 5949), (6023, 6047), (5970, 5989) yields 0.0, 44.9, 44.2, 43.5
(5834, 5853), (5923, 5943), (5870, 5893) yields 0.9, 46.4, 44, 45.2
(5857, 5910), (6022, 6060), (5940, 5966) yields -0.5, 44.2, 44.7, 43.5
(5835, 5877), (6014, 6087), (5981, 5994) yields 0.0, 45.6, 44.2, 43.4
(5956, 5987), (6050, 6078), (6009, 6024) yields 0.2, 44.2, 43.4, 43.5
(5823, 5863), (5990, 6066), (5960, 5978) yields 0.1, 45.9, 44.1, 43.6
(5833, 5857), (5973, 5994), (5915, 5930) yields 0.1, 46.1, 44.7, 44.3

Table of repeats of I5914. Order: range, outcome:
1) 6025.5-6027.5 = 42.9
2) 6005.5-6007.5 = 44.1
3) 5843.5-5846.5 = 46.8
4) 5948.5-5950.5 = 45.6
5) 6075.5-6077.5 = 41.6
